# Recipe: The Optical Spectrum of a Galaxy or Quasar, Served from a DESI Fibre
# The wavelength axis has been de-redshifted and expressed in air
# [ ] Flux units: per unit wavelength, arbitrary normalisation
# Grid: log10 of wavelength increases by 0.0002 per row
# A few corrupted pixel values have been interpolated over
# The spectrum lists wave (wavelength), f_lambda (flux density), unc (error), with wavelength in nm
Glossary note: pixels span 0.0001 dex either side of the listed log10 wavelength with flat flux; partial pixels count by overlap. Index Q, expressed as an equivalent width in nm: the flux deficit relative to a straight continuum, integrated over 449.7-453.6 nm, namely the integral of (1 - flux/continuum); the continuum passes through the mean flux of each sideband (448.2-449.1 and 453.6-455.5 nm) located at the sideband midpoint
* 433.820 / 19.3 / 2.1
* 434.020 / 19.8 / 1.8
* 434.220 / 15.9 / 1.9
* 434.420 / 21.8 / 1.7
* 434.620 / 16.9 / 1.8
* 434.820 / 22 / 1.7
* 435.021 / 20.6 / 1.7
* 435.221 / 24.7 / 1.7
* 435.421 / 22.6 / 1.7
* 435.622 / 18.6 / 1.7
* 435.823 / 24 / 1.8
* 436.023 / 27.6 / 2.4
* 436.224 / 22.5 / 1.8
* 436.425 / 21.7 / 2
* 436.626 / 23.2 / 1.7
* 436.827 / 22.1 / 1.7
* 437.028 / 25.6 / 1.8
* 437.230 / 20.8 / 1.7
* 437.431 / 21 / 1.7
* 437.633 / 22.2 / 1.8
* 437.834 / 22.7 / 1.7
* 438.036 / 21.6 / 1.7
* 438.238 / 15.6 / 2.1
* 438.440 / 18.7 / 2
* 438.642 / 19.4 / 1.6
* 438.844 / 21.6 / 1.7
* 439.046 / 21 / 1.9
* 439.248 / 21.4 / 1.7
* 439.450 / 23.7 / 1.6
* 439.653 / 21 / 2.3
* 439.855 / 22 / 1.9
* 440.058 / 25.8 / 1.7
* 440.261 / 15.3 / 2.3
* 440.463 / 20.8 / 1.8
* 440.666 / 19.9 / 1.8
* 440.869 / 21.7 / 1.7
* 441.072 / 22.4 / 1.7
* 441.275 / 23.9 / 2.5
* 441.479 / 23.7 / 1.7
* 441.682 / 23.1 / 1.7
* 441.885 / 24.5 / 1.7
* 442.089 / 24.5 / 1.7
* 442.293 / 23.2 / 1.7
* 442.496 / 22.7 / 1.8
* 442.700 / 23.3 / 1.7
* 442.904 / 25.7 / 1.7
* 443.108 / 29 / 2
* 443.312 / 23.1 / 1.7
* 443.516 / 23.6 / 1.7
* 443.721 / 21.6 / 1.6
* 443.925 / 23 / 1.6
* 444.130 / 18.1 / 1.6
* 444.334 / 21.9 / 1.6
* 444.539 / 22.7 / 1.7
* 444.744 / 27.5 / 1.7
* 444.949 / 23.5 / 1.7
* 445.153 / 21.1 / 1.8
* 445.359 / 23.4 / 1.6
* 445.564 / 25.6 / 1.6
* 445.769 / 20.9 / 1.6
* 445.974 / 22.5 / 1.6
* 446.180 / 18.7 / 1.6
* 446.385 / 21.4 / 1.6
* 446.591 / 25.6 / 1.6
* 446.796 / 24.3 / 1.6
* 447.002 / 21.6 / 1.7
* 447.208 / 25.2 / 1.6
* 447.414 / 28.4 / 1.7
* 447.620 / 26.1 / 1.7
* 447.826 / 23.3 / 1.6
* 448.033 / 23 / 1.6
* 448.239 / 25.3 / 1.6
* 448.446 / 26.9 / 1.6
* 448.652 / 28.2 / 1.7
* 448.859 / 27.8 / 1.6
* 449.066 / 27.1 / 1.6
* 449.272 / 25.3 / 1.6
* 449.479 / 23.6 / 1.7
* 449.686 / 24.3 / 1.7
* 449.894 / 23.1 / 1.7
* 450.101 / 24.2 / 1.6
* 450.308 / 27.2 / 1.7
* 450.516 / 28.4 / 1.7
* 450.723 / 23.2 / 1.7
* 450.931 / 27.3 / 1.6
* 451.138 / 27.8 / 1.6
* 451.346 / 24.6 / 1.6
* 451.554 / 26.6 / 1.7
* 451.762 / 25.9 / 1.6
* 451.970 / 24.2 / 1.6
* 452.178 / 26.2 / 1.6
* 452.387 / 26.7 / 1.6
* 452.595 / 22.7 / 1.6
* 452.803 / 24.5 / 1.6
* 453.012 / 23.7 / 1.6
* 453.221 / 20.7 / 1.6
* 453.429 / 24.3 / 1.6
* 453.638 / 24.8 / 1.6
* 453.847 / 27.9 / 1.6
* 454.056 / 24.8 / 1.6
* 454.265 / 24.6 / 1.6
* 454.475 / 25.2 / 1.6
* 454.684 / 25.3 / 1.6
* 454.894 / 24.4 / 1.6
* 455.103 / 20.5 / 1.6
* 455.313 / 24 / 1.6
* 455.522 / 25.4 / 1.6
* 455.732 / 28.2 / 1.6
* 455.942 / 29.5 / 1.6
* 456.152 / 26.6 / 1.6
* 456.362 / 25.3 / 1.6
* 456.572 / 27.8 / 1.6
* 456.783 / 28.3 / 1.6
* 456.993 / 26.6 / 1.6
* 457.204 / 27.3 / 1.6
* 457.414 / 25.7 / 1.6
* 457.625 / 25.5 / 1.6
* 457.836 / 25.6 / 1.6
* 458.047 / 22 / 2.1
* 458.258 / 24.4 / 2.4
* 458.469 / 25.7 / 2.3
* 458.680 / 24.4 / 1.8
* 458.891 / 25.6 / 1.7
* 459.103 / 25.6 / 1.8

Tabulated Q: 0.126 nm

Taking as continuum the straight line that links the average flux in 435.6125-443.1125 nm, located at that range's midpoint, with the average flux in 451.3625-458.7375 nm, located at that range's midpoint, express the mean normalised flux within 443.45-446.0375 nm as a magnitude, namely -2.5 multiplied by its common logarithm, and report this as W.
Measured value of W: 0.03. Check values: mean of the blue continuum 22.3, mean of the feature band 22.7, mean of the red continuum 25.3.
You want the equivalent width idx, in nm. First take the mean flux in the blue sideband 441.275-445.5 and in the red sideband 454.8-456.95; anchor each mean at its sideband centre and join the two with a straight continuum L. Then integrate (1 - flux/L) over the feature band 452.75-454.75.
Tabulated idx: 0.08 nm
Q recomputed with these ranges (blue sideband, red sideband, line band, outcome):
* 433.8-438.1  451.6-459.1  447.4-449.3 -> -0.16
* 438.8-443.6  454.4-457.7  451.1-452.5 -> -0.05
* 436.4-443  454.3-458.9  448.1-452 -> -0.27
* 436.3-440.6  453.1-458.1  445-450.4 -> -0.19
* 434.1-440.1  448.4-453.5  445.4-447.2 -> 0.10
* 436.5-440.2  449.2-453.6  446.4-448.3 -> -0.05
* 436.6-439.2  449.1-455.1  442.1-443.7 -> -0.12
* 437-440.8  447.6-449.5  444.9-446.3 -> 0.12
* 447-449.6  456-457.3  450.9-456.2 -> 0.27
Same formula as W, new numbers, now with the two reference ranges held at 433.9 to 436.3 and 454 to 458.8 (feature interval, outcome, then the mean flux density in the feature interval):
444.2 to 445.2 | -0.003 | 23.3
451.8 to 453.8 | 0.021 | 24.4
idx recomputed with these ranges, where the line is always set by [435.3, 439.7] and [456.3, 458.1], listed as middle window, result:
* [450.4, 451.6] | -0.08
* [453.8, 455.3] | 0.06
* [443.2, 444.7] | 0.06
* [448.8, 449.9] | -0.04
